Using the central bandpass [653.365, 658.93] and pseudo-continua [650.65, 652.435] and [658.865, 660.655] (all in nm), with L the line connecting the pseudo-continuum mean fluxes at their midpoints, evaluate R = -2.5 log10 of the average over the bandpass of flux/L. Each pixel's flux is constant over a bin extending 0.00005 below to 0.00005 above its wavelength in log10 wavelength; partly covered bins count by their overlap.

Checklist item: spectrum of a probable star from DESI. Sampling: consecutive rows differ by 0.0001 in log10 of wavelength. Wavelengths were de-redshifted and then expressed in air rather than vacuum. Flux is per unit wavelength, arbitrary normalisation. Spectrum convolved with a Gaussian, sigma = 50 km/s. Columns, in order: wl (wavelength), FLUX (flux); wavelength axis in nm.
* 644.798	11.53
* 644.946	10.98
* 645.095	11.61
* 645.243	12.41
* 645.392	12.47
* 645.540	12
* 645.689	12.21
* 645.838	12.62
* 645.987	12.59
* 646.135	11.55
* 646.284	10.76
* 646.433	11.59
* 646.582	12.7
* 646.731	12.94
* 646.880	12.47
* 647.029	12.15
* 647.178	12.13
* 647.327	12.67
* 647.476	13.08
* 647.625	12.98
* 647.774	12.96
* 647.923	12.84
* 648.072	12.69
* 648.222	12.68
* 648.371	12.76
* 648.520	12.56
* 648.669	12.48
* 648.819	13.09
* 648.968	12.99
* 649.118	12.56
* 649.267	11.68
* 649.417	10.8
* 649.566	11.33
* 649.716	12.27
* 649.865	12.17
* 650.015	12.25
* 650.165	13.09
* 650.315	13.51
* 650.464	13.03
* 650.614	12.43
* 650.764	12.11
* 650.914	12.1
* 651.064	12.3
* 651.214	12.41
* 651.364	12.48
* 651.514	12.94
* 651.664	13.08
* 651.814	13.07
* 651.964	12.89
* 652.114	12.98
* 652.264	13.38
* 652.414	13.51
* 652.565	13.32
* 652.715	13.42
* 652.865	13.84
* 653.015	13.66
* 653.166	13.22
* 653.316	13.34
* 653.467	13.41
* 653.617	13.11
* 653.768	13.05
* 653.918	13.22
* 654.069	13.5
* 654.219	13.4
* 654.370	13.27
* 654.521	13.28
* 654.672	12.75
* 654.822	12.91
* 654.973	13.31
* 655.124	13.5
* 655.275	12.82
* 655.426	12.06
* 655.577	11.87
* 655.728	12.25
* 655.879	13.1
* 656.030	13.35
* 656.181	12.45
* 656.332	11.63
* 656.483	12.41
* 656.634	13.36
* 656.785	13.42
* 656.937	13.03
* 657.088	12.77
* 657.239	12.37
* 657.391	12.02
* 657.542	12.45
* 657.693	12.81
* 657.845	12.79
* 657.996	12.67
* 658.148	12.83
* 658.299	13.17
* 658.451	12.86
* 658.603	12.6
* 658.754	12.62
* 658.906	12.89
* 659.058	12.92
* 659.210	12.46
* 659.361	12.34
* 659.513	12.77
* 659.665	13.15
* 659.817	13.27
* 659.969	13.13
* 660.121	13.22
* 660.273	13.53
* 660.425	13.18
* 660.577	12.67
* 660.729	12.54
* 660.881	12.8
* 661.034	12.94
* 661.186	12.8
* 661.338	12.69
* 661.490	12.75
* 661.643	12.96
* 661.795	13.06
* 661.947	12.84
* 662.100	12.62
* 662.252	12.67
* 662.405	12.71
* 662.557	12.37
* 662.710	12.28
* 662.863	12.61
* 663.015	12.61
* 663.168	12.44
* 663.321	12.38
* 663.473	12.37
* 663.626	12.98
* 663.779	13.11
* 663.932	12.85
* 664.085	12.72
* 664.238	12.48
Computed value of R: 0.00 mag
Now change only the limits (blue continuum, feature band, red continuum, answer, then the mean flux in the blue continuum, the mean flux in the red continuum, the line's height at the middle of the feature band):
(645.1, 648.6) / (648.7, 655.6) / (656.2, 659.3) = -0.02 mag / 12.4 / 12.7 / 12.6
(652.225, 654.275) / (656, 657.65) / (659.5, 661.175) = 0.05 mag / 13.4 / 13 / 13.2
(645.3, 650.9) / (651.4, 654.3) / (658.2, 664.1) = -0.06 mag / 12.4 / 12.8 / 12.5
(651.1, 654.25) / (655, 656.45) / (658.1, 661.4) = 0.04 mag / 13.2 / 12.9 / 13.1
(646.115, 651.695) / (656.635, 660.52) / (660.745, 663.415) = -0.02 mag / 12.4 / 12.7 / 12.6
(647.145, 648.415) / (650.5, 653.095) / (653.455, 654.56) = 0.01 mag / 12.8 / 13.3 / 13.1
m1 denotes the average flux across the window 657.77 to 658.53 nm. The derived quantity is 12.9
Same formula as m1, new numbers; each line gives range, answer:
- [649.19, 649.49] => 11.3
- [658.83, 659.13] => 12.9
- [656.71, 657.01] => 13.2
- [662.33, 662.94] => 12.5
